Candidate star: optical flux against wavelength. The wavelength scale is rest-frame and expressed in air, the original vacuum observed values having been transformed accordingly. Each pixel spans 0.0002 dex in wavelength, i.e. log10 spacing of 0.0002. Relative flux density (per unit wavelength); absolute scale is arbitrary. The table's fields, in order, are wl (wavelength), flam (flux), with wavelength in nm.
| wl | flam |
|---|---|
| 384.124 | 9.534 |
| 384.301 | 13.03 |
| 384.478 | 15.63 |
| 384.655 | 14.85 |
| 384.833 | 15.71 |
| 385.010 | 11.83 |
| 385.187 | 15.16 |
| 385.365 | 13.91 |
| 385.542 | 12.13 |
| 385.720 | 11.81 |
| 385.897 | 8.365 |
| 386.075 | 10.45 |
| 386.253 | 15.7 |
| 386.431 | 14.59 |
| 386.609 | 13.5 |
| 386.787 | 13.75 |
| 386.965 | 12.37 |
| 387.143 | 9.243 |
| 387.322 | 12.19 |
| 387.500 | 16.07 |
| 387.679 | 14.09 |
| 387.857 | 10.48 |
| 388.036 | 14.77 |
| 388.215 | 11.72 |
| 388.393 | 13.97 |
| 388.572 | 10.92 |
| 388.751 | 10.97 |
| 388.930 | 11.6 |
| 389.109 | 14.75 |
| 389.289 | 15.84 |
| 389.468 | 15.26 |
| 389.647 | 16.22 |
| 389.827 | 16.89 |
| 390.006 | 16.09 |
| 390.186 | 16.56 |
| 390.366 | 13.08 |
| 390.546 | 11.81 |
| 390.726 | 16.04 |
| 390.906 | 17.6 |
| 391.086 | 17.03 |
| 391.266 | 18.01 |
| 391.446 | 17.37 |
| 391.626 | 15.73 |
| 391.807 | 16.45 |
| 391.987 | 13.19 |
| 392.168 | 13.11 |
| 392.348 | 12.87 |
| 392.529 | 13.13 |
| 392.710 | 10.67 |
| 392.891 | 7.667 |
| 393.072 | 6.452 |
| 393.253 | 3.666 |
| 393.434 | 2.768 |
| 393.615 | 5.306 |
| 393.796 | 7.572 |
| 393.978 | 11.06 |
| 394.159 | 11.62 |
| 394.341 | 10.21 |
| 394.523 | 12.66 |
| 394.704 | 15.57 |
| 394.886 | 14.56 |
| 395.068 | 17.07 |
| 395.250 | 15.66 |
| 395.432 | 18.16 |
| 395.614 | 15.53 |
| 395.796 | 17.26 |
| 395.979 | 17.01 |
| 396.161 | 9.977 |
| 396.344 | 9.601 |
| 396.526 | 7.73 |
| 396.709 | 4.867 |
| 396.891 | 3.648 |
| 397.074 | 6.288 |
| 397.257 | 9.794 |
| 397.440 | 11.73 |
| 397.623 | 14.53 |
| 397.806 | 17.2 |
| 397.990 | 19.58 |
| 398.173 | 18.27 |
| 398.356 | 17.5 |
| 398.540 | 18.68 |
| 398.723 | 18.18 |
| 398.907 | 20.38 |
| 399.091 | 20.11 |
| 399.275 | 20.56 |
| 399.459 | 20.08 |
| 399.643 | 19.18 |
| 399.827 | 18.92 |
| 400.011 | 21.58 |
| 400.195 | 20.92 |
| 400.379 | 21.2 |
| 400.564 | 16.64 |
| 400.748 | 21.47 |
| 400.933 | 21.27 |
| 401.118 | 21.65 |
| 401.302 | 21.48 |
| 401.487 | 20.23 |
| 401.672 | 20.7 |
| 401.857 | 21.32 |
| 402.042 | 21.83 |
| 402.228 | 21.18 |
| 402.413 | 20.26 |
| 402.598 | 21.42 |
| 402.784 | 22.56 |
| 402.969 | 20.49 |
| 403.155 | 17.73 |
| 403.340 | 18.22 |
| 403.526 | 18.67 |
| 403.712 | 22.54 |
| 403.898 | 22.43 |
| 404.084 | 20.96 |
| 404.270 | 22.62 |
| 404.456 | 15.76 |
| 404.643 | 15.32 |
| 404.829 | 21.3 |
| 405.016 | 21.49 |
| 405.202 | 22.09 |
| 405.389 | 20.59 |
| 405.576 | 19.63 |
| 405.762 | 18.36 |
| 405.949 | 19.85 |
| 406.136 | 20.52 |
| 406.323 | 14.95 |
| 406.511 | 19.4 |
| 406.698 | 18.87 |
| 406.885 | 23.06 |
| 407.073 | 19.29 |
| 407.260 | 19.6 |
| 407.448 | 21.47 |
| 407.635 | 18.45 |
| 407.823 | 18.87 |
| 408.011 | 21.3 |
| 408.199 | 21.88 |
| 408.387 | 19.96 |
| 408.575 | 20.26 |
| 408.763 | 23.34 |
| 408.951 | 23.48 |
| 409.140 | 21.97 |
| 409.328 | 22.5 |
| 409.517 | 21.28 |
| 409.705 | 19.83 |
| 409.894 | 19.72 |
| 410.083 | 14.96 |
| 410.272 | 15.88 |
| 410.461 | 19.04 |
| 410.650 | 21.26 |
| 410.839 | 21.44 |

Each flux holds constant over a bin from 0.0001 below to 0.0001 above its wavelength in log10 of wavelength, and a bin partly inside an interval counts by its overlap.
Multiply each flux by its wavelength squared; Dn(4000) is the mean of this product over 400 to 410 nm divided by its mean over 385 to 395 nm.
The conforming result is 1.72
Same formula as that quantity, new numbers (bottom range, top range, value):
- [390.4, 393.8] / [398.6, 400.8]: 1.72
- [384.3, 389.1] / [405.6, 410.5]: 1.72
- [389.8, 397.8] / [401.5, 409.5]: 1.75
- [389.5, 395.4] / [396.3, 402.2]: 1.38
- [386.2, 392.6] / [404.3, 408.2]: 1.50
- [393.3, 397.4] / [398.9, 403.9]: 1.92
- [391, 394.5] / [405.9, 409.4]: 1.96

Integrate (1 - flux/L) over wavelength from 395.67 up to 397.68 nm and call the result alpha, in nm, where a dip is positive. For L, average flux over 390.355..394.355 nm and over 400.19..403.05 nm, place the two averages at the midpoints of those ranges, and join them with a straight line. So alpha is 0.72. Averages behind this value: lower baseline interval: 11.8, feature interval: 10.2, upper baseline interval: 20.9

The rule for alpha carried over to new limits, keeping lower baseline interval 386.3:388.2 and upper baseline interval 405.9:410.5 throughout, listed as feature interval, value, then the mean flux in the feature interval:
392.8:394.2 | 0.77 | 6.86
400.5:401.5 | -0.17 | 20.6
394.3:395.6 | 0.05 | 15.1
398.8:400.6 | -0.30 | 20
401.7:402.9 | -0.22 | 21.4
